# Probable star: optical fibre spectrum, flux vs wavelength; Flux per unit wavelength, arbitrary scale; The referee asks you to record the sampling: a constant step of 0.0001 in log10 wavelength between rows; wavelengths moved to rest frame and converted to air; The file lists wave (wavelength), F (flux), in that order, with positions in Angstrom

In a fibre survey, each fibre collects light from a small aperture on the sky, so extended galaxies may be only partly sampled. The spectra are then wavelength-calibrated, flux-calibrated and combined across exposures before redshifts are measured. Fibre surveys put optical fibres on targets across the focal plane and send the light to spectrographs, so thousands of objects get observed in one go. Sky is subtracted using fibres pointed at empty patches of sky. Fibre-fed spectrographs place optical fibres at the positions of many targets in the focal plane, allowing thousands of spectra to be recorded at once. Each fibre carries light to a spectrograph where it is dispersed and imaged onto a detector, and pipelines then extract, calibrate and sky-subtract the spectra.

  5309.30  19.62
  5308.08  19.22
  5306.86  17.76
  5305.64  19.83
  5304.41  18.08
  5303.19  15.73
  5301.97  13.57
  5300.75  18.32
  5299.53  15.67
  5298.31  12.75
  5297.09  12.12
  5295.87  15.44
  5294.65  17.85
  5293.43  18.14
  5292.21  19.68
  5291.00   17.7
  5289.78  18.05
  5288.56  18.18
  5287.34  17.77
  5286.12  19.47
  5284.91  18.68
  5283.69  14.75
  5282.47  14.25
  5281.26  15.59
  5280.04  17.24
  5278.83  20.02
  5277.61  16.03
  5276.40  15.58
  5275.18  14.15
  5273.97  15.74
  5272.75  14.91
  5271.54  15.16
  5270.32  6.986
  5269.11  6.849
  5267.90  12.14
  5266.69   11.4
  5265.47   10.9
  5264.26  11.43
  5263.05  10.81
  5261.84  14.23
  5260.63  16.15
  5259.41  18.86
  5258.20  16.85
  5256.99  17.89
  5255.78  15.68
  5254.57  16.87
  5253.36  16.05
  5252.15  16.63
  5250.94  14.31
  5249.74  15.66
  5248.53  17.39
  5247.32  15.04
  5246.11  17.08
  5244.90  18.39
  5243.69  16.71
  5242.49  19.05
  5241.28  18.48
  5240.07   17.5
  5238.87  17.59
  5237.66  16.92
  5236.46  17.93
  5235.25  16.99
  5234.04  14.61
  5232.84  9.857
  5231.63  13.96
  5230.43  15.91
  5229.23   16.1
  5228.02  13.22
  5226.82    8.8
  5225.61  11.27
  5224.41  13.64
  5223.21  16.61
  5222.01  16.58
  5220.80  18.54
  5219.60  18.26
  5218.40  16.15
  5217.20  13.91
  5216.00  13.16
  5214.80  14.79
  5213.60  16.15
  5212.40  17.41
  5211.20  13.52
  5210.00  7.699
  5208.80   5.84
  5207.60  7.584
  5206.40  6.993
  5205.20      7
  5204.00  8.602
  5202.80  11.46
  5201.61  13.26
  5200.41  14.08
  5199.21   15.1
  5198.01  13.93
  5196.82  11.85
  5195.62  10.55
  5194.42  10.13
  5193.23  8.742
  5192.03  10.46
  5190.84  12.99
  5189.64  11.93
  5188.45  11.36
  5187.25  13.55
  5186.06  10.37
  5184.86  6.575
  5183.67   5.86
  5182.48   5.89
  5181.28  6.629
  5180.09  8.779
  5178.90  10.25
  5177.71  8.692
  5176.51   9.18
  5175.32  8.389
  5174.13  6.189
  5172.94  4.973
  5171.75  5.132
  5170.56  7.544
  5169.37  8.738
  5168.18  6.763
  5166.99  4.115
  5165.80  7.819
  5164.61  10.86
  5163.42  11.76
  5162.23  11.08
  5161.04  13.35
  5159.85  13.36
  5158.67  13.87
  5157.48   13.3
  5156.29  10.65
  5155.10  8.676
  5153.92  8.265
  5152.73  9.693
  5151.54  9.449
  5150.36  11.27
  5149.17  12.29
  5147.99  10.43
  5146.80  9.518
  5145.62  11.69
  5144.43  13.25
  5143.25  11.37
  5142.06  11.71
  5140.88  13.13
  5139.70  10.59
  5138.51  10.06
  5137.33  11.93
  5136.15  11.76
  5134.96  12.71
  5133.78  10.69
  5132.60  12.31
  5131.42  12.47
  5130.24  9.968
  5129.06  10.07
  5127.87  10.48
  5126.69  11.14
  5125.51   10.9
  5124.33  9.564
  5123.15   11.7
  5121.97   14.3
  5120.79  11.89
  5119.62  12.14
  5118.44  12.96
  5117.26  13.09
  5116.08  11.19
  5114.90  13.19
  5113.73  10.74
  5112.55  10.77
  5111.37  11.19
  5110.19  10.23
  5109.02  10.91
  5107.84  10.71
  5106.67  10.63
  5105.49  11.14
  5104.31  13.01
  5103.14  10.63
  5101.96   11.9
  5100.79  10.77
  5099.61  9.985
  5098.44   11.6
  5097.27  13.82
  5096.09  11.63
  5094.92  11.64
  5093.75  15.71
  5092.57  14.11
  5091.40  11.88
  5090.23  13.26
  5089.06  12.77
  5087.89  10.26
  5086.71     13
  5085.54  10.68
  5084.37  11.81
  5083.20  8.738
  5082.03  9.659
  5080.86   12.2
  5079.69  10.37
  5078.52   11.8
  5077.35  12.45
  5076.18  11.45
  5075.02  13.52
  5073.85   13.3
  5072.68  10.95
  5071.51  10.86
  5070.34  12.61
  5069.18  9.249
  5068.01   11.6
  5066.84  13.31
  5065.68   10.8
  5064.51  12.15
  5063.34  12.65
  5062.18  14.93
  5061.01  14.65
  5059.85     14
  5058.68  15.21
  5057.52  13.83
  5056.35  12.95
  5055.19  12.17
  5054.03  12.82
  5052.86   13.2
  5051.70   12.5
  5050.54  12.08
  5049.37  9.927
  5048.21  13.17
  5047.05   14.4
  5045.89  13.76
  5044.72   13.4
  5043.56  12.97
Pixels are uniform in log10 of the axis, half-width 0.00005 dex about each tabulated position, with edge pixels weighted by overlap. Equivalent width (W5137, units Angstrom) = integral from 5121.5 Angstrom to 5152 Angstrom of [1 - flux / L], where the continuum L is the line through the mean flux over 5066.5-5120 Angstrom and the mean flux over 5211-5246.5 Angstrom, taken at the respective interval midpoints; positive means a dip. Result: 3.9 Angstrom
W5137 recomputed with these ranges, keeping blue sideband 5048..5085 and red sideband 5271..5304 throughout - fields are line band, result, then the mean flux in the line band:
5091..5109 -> 1.3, 11.9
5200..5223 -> 3.4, 12.7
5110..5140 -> 4.1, 11.5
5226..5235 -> 1.2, 13.3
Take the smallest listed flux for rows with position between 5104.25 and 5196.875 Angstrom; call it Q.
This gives 4.115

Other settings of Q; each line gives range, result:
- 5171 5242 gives 4.973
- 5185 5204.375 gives 8.602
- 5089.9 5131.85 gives 9.564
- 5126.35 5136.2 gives 9.968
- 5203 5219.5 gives 5.84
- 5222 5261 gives 8.8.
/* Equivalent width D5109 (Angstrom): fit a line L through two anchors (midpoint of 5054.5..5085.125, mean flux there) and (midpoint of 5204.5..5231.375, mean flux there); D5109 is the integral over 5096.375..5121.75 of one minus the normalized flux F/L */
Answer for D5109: 1.75 Angstrom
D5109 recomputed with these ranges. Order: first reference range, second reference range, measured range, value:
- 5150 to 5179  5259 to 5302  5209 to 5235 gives -4.23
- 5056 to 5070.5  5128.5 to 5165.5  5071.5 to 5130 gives 2.63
